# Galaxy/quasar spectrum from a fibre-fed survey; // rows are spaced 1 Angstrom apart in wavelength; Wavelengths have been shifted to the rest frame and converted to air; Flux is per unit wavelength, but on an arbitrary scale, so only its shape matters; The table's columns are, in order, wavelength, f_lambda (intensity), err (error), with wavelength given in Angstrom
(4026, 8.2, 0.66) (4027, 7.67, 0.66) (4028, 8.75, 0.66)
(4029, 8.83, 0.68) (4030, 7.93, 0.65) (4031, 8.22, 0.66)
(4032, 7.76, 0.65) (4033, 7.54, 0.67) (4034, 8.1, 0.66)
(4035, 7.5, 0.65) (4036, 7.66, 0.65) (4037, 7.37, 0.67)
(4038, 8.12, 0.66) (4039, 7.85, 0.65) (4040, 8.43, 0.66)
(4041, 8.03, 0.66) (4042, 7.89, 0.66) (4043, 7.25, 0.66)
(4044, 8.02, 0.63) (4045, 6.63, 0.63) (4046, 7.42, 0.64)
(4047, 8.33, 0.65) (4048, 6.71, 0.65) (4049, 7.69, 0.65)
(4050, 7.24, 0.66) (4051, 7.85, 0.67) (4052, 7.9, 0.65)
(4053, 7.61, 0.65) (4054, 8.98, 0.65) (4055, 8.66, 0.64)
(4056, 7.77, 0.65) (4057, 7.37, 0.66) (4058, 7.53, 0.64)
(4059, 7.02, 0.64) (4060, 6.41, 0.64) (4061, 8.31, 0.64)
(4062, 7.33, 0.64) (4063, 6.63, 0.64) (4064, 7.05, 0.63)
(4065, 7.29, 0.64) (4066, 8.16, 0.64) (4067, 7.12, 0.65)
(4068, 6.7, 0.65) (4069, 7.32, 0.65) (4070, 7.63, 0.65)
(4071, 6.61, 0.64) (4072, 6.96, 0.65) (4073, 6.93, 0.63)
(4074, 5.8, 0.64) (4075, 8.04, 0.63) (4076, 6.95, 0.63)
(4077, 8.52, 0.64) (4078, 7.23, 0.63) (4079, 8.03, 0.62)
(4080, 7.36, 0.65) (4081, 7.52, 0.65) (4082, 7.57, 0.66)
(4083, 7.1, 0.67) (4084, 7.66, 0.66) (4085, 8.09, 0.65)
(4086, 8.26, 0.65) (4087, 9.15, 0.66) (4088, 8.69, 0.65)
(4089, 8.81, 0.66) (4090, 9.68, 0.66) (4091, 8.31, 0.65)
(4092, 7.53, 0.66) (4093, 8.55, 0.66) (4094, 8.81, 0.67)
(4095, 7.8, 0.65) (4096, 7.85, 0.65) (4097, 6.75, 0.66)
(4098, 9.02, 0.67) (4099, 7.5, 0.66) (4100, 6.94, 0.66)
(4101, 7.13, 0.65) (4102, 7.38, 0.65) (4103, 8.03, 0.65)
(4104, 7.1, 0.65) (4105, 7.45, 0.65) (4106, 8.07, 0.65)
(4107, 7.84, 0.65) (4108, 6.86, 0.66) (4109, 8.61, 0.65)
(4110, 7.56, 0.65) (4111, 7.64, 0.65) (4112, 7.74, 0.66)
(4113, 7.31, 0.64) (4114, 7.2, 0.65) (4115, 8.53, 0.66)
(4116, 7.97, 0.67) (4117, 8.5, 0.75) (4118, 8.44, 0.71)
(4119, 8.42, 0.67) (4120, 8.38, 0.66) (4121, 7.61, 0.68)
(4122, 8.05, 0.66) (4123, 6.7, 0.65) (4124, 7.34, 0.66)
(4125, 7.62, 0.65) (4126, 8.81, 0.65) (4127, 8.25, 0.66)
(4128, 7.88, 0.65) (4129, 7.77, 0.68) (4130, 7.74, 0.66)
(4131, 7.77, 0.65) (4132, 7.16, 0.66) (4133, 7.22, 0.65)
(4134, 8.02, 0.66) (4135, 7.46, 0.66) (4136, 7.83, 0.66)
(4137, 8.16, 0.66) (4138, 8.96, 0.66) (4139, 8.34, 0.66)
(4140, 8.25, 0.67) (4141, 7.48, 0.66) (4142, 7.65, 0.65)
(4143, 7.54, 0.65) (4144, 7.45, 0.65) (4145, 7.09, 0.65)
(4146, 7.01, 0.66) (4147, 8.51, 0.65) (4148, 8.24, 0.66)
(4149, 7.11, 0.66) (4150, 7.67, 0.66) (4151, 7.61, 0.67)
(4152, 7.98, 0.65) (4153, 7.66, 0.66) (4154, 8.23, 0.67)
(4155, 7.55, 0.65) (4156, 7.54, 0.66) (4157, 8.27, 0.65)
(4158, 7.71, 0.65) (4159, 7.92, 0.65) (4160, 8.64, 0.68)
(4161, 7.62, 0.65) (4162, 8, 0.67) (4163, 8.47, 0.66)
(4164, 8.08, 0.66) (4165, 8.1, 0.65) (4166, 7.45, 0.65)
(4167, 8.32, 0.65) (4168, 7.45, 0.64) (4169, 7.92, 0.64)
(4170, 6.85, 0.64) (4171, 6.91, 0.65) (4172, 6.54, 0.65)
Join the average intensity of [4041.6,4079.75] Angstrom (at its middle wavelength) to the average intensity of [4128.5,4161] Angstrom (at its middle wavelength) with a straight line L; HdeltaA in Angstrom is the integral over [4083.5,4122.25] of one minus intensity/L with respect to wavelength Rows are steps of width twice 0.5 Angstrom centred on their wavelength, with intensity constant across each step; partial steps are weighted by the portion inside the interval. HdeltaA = -1.84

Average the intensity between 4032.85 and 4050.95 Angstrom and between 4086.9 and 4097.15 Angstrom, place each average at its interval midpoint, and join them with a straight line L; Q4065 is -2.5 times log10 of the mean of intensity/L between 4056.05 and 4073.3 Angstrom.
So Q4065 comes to 0.11 mag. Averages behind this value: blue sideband 7.66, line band 7.22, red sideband 8.38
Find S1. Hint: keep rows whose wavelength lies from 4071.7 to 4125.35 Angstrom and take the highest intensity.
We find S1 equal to 9.68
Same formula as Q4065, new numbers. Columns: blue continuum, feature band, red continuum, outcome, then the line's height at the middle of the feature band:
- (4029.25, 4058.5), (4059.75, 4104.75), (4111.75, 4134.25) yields 0.024 mag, 7.81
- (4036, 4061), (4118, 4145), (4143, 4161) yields -0.012 mag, 7.75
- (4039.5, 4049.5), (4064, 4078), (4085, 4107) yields 0.089 mag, 7.84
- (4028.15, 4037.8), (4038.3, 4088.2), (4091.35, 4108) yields 0.036 mag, 7.83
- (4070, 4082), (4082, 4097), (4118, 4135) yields -0.111 mag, 7.43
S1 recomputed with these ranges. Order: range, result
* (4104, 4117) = 8.61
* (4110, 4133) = 8.81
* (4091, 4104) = 9.02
